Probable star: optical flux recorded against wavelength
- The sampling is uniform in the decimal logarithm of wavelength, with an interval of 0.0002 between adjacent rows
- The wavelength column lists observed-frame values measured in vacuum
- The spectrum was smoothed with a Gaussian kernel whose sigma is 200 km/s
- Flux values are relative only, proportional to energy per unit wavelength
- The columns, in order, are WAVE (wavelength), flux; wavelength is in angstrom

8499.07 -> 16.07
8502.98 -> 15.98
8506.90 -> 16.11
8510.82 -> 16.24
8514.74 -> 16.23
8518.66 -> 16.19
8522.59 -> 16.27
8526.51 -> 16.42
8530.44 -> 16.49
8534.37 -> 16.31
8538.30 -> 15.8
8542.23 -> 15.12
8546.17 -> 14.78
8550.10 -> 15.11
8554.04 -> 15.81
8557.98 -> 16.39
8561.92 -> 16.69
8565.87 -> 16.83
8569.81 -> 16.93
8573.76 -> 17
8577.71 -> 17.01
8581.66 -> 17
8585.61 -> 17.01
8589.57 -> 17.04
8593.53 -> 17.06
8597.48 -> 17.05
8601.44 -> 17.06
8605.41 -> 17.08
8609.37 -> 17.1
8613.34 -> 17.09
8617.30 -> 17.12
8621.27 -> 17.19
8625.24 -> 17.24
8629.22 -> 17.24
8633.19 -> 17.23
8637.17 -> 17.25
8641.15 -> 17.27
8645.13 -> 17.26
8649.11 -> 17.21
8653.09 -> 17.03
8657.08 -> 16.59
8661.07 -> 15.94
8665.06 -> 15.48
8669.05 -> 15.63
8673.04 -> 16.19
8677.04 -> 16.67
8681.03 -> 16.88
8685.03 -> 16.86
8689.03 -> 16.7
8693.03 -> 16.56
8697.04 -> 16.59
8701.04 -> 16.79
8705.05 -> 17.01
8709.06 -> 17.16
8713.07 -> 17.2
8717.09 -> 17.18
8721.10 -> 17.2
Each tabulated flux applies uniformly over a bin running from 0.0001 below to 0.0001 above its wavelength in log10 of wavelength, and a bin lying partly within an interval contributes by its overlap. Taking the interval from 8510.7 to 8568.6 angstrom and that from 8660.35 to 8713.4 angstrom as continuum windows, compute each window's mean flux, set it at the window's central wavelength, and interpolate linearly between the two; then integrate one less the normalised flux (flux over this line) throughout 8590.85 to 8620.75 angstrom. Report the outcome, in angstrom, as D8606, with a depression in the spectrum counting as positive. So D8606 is -1.5 angstrom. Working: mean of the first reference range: 16.1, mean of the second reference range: 16.5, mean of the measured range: 17.1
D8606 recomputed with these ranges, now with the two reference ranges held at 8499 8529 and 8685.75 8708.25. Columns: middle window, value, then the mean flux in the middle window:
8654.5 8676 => 0.82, 16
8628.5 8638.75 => -0.42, 17.2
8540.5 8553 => 0.95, 15.1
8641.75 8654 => -0.43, 17.2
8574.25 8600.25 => -0.95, 17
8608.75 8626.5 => -0.68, 17.2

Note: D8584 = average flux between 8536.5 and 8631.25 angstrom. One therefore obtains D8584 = 16.7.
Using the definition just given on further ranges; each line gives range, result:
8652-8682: 16.3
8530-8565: 15.8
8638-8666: 16.7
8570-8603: 17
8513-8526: 16.3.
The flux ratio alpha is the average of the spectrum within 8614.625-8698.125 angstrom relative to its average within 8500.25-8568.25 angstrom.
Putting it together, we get 1.04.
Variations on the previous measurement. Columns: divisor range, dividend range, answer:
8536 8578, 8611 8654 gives 1.07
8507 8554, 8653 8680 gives 1.02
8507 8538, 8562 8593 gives 1.04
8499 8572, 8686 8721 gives 1.05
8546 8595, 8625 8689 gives 1.01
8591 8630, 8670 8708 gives 0.97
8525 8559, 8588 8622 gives 1.08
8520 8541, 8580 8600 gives 1.05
